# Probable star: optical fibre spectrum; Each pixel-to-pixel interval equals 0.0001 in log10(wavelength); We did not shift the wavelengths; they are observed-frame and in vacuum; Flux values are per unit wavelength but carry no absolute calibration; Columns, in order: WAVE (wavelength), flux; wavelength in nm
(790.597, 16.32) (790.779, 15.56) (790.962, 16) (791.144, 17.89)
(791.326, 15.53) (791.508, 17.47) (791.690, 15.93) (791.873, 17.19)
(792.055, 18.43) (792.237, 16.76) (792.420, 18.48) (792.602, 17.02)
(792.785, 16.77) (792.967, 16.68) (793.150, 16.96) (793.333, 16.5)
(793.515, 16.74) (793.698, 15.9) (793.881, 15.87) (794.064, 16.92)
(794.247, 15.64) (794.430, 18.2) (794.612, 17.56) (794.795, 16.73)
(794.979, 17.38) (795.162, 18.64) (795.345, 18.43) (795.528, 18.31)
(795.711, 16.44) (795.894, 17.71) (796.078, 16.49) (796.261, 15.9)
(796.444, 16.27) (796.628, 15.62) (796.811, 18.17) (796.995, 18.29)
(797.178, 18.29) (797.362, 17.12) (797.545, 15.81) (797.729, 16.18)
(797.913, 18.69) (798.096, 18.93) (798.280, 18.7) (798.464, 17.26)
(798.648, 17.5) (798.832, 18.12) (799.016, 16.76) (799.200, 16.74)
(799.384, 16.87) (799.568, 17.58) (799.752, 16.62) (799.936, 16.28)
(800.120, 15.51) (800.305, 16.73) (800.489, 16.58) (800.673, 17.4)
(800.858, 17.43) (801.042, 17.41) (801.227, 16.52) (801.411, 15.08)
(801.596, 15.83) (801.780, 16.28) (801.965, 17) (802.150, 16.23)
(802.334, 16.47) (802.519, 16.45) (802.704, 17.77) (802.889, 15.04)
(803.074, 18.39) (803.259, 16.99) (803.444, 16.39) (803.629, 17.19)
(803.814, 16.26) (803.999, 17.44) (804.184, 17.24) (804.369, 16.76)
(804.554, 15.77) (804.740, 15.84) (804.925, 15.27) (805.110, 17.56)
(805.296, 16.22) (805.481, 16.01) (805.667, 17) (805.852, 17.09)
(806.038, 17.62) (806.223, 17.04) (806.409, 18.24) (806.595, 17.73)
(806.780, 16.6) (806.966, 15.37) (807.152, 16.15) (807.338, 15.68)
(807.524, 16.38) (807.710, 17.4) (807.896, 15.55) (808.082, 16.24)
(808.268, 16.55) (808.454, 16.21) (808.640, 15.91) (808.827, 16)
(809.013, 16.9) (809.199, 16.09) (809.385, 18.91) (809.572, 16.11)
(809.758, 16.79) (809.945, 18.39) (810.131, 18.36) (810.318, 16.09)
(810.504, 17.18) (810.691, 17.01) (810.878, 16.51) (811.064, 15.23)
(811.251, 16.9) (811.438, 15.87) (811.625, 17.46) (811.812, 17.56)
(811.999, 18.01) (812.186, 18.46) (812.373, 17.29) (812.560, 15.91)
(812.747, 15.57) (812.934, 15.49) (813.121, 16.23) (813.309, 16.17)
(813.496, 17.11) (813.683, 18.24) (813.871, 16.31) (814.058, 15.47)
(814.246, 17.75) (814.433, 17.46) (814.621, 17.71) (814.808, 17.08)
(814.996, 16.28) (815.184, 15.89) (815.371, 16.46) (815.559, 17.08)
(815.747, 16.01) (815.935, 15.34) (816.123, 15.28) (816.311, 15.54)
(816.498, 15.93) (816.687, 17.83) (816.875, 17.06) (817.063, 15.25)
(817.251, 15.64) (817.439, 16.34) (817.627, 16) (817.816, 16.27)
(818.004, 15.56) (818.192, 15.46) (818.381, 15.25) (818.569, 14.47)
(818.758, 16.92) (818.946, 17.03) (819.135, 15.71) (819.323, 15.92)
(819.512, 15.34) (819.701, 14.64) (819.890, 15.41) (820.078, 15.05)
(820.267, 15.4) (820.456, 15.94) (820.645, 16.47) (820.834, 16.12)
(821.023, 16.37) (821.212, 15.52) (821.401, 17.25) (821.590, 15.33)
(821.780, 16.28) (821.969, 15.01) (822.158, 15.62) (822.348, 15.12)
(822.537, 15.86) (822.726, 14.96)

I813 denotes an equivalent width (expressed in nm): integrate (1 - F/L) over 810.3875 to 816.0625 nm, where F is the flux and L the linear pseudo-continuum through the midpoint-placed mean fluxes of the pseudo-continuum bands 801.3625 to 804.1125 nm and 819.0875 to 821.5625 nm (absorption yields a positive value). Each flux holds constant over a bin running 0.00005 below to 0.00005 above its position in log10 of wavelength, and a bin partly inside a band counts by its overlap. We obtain -0.20 nm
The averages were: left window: 16.6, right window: 15.8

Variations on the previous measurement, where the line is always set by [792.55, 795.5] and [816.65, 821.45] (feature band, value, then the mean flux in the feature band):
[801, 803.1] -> 0.03 nm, 16.5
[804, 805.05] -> 0.01 nm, 16.3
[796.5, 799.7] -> -0.11 nm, 17.4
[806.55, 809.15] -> 0.02 nm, 16.3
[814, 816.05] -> -0.07 nm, 16.6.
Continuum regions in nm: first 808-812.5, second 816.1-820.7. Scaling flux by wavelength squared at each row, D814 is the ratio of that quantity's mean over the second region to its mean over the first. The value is 1.0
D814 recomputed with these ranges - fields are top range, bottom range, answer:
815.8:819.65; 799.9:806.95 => 0.99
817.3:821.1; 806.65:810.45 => 0.98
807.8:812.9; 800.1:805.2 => 1.03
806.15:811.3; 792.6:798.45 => 1.01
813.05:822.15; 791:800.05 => 0.99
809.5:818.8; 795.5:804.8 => 1.01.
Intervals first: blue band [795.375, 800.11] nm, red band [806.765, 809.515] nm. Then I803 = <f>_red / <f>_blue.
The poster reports 1.0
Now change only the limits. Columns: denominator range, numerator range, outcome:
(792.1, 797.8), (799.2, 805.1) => 0.98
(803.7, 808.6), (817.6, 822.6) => 0.95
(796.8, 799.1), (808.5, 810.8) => 0.96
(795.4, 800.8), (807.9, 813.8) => 0.98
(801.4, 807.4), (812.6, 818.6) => 0.98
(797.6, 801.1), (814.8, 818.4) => 0.93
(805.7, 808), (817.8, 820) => 0.93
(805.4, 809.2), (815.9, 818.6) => 0.96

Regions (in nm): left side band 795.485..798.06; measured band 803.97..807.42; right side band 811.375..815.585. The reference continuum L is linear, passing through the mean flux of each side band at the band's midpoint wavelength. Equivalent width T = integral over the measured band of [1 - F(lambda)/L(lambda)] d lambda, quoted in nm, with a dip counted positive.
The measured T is 0.06 nm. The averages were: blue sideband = 17.1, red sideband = 16.8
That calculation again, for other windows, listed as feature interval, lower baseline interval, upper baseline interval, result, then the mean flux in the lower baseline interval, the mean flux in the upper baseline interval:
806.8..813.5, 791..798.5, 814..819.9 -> -0.081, 17.2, 16.1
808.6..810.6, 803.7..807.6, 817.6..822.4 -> -0.075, 16.6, 15.7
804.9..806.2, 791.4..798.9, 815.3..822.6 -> -0.012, 17.2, 15.9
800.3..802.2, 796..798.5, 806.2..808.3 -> 0.044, 17.3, 16.6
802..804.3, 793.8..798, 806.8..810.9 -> 0.005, 17.2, 16.6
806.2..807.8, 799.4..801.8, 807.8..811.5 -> -0.009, 16.6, 16.6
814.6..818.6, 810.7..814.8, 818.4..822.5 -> 0.051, 16.8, 15.8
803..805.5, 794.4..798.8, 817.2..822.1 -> 0.033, 17.4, 15.8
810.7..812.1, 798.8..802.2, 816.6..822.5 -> -0.053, 16.7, 15.9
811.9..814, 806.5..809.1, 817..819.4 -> -0.090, 16.3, 15.8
